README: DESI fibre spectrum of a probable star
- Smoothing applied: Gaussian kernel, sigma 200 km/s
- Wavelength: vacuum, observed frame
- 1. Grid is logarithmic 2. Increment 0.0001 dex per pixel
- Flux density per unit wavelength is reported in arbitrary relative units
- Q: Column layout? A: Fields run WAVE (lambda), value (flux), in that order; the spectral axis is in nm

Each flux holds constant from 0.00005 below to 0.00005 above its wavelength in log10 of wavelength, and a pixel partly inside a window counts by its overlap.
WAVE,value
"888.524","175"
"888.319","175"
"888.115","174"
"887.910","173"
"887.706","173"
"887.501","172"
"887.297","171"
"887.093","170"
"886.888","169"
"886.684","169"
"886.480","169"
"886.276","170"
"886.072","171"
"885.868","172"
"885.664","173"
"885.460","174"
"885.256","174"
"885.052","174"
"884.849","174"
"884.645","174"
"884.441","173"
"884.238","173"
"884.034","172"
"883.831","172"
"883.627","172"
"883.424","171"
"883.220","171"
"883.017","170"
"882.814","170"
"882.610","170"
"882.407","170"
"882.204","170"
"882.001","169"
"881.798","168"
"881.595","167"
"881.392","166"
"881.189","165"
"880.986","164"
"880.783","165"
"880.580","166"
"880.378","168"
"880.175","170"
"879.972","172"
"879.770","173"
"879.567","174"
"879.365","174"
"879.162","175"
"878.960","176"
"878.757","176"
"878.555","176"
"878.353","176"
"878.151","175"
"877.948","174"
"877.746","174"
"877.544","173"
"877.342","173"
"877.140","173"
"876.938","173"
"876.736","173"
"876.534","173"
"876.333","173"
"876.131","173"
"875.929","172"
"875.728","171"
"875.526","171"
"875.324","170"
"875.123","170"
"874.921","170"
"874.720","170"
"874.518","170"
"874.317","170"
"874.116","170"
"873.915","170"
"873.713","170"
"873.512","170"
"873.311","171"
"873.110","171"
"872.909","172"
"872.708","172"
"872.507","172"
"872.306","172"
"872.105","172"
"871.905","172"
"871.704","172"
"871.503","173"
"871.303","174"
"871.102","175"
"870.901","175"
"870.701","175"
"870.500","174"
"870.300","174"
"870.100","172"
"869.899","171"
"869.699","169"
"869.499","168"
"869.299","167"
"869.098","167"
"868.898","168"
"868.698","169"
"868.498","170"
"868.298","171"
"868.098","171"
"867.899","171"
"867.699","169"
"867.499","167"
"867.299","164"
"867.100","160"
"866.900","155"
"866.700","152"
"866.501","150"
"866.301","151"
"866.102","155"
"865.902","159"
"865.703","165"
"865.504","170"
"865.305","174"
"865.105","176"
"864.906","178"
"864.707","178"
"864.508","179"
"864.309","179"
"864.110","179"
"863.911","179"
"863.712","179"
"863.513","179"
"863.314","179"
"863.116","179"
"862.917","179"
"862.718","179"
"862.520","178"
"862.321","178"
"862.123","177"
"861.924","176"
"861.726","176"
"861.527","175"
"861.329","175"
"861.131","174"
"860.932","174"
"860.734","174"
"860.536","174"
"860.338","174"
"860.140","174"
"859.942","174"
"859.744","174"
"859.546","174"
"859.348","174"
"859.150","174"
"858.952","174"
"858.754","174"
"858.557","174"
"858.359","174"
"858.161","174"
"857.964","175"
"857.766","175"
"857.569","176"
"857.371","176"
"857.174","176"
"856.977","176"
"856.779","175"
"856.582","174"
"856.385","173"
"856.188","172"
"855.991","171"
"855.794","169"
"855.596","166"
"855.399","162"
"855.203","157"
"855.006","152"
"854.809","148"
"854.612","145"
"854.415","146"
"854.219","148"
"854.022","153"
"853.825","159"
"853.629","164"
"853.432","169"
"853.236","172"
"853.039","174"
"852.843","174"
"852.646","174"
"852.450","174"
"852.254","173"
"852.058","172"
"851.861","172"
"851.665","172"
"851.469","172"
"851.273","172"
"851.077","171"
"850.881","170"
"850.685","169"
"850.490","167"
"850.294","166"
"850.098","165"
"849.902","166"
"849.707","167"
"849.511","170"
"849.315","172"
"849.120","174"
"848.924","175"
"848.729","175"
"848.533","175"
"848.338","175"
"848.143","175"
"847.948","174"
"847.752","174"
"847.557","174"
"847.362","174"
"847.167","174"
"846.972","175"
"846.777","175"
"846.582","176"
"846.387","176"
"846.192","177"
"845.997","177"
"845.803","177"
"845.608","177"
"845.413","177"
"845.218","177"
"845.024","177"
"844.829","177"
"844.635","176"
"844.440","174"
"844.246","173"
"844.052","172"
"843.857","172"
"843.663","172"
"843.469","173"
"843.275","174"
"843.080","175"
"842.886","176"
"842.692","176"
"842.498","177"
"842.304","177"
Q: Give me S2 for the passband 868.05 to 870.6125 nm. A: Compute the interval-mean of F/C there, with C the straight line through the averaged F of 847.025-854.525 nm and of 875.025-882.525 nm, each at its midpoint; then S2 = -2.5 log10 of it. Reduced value 0.00 mag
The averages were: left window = 170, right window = 171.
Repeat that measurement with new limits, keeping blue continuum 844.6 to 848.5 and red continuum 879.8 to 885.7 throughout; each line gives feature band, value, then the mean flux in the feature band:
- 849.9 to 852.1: 0.035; 170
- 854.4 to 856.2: 0.102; 159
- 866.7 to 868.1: 0.056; 164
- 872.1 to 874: 0.004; 171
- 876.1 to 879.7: -0.020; 174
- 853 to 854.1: 0.063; 165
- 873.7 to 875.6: 0.009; 170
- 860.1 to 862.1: -0.007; 175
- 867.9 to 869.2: 0.019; 169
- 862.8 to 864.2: -0.036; 179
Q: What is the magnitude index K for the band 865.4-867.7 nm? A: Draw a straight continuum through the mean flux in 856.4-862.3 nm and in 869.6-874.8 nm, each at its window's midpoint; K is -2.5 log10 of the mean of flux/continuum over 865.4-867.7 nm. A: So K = 0.09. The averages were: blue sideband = 175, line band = 159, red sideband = 172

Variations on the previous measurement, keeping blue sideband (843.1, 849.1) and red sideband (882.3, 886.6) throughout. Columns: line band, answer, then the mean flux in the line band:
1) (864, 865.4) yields -0.03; 178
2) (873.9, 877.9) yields 0.01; 172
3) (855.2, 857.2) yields 0.02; 171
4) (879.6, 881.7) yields 0.03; 168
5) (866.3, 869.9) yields 0.05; 165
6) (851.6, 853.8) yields 0.02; 171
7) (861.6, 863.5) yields -0.03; 178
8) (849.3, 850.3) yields 0.05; 167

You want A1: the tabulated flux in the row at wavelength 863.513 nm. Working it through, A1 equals 179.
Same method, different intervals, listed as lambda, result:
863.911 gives 179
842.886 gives 176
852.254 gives 173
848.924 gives 175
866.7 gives 152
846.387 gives 176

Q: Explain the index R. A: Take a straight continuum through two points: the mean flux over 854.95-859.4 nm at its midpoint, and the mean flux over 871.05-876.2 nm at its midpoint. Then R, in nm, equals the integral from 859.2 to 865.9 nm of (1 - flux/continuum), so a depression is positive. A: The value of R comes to -0.163 nm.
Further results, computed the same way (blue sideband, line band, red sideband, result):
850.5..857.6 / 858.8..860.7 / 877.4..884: -0.07 nm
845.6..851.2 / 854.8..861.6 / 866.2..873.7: -0.04 nm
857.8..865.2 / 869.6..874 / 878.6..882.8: 0.02 nm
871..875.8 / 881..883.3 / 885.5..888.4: 0.04 nm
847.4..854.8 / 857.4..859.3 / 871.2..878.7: -0.06 nm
